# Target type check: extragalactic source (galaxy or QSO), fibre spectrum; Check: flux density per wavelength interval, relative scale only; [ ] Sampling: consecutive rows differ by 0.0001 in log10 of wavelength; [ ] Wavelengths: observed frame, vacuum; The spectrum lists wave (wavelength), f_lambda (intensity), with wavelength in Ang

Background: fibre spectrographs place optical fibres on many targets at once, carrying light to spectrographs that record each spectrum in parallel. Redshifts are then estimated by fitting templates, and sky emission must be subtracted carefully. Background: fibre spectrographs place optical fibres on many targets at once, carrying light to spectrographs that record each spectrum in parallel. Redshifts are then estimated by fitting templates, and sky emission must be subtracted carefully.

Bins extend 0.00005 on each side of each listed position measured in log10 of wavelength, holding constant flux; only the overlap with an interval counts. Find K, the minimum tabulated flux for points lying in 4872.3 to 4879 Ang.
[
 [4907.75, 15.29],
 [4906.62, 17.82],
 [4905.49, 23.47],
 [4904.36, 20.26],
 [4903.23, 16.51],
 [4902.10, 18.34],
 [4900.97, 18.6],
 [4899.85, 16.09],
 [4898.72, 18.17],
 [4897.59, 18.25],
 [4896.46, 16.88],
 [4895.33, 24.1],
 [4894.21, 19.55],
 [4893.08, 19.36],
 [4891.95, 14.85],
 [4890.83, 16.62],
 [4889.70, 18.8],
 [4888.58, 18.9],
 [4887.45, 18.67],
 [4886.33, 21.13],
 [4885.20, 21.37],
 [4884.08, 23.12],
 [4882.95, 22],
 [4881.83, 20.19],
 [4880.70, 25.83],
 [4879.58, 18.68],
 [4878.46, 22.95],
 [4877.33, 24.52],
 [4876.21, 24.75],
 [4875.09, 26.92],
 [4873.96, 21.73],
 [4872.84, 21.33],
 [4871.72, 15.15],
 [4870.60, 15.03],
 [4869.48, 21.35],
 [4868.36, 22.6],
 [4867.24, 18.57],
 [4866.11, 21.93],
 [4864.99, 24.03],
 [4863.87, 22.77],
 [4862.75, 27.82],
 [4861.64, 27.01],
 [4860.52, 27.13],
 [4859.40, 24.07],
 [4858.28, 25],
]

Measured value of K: 21.33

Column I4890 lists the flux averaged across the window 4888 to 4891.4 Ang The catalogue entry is 18.1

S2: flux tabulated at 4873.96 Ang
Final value 21.73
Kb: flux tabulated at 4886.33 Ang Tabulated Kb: 21.13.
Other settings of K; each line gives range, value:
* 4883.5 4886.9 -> 21.13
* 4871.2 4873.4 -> 15.15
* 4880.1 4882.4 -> 20.19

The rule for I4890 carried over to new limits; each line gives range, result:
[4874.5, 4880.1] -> 23.6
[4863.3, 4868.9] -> 22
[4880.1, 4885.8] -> 22.5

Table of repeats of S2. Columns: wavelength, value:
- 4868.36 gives 22.6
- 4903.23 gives 16.51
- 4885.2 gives 21.37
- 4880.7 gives 25.83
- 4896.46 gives 16.88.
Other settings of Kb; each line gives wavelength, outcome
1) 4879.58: 18.68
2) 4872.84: 21.33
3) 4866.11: 21.93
